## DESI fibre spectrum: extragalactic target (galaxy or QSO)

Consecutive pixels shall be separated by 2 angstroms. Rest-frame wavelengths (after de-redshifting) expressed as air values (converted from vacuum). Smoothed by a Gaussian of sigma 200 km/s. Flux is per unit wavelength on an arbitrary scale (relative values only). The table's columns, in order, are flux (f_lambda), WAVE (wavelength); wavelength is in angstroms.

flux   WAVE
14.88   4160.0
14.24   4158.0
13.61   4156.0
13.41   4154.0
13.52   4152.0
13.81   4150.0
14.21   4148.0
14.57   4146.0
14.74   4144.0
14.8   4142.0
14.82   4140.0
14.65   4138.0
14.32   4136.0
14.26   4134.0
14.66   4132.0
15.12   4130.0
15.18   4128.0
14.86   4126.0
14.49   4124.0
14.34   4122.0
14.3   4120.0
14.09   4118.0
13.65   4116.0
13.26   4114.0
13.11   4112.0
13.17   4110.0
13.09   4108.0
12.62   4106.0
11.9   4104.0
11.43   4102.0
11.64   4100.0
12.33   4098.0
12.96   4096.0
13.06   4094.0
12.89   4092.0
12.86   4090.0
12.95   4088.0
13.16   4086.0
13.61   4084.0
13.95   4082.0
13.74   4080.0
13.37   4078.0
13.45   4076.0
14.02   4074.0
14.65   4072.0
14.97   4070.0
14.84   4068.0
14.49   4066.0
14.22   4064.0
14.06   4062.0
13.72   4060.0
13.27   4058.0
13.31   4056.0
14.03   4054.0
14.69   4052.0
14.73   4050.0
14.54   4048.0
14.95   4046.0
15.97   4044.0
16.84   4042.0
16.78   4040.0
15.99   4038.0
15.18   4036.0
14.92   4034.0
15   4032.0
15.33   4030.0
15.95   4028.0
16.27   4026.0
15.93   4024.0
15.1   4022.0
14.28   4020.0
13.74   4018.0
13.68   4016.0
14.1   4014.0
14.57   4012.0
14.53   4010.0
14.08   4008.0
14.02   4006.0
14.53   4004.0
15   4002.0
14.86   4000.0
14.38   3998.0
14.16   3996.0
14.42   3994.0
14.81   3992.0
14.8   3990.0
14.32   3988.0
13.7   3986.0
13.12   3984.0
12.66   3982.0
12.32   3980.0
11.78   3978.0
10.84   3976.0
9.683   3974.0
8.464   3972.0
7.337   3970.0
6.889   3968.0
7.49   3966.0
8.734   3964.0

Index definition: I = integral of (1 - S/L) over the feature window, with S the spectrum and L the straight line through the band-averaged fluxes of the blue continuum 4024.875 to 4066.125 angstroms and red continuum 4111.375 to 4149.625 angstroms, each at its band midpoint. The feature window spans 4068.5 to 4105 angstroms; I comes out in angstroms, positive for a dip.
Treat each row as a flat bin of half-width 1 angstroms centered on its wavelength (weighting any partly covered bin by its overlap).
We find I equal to 3.8 angstroms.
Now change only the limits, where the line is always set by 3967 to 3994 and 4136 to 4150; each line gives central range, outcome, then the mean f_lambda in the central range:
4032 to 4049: -3.8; 15.6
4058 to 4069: -0.9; 14.2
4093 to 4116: 2.0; 12.6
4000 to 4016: -2.9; 14.4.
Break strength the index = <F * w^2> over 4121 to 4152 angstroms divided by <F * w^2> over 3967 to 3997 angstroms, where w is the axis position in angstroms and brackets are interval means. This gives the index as 1.31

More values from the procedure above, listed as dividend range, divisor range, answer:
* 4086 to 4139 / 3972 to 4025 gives 1.04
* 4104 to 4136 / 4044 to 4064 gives 1.01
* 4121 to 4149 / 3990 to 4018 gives 1.09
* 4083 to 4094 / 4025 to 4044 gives 0.85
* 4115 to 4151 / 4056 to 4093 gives 1.08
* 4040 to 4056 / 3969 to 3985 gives 1.45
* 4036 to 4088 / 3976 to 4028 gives 1.05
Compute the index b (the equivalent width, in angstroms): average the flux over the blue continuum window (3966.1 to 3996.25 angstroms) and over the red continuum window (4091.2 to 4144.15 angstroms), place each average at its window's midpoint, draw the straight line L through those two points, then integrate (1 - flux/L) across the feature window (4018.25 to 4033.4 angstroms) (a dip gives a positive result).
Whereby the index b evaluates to -3.6 angstroms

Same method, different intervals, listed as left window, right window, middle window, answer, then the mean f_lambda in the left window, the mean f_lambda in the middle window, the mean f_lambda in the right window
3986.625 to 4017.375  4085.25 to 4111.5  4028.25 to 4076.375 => -4.7 angstroms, 14.4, 14.8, 12.6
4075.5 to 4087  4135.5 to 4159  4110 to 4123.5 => 0.1 angstroms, 13.6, 13.8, 14.2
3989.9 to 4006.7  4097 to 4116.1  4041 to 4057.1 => -1.5 angstroms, 14.5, 14.9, 12.6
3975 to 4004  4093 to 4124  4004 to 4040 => -3.7 angstroms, 13.7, 14.9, 13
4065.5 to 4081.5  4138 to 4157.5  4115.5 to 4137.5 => -0.5 angstroms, 14.2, 14.5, 14.2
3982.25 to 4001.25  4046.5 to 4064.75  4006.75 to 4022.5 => -0.1 angstroms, 14.2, 14.2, 14.1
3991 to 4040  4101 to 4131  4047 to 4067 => 0.3 angstroms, 14.8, 14.1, 13.6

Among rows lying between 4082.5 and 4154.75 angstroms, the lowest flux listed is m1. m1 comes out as 11.43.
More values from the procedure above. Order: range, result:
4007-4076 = 13.27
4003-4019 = 13.68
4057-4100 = 11.64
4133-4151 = 13.81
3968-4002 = 6.889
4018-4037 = 13.74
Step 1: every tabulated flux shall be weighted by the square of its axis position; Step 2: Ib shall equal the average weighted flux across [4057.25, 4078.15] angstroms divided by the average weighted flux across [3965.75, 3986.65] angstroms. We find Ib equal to 1.4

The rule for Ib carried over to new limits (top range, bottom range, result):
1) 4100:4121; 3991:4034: 0.93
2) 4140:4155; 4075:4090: 1.09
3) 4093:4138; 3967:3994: 1.24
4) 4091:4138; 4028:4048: 0.90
